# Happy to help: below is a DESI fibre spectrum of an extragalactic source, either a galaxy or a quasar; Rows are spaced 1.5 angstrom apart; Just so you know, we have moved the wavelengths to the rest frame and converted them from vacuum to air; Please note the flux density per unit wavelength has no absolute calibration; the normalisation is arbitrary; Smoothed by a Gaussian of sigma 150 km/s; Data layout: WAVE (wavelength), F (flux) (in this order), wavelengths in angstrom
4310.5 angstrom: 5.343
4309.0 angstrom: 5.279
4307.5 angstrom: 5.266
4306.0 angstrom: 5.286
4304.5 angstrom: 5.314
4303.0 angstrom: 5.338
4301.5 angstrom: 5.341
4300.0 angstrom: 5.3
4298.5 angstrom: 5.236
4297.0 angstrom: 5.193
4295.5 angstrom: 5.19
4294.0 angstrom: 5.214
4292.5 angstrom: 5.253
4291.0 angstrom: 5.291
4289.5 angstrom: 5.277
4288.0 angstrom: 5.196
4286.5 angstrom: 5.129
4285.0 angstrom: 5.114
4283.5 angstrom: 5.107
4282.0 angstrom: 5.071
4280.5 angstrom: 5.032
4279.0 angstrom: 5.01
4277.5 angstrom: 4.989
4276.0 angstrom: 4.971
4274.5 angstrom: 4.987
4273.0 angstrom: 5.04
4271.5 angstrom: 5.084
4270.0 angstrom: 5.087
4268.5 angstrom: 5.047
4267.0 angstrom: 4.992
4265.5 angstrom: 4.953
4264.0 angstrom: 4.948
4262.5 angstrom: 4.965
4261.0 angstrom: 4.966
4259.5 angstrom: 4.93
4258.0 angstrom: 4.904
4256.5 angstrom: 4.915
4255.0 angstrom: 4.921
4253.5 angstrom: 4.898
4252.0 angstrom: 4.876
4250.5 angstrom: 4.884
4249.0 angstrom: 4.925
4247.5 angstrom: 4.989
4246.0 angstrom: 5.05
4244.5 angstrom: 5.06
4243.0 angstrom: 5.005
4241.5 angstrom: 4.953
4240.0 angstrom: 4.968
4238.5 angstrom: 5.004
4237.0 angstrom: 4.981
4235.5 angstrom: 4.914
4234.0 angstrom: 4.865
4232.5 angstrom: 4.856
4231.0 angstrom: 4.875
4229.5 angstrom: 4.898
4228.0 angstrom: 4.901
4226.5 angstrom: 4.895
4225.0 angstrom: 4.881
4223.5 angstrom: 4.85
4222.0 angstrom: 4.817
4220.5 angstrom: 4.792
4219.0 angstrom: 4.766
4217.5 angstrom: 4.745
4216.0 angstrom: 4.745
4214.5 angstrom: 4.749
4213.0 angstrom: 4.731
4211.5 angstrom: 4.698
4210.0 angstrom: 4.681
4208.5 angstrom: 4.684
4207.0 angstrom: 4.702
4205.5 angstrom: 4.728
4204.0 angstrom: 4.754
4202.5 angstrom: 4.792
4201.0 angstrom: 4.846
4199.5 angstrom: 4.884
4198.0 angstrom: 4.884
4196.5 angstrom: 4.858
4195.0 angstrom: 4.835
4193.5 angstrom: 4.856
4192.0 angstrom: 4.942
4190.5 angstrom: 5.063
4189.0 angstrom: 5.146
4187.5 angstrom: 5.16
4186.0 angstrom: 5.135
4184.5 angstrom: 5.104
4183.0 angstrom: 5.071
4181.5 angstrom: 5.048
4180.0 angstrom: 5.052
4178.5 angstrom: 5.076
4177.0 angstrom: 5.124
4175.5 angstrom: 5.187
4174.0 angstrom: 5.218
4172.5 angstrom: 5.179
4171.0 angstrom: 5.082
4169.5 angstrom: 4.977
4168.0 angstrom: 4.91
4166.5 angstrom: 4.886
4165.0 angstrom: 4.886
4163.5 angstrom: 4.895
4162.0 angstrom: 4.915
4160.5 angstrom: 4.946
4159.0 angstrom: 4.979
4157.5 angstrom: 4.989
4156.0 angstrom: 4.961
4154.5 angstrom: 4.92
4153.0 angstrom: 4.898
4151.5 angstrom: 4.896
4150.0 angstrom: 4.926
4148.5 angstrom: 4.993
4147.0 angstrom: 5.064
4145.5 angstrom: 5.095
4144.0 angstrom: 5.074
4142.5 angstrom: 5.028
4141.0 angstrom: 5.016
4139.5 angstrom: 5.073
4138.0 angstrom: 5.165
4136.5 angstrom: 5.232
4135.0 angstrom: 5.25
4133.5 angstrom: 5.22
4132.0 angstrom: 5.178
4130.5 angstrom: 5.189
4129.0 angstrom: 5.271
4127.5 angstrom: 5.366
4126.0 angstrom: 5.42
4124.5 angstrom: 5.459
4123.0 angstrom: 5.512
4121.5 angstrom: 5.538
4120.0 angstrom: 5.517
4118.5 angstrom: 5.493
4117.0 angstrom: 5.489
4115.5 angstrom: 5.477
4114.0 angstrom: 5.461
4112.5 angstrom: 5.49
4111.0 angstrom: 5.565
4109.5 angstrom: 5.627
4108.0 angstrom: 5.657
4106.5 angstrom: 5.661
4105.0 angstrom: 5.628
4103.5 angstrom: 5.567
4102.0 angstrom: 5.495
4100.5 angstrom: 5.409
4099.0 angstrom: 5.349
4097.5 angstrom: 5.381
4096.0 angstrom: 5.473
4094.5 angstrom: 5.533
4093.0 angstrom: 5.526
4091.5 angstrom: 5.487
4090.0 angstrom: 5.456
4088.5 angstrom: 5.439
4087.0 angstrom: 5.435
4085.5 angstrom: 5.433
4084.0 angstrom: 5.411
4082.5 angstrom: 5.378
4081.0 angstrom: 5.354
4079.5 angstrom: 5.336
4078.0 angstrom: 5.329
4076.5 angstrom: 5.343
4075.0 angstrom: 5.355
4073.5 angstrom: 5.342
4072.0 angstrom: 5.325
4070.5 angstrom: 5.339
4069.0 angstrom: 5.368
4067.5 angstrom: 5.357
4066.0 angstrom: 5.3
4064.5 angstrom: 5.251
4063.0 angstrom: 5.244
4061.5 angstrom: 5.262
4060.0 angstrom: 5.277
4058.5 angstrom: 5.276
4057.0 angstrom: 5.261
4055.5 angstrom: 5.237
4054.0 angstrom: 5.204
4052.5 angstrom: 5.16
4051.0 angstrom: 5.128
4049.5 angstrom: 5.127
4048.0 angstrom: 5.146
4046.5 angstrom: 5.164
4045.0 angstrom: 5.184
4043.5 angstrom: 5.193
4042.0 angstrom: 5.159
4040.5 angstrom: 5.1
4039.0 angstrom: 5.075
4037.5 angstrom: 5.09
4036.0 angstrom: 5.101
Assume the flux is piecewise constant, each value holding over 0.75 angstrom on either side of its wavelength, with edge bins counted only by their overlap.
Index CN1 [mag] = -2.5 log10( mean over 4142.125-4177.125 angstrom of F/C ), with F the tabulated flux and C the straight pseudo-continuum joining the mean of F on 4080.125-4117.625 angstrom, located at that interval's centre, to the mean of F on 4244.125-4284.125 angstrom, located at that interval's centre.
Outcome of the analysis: 0.064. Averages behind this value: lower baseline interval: 5.49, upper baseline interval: 4.98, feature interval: 5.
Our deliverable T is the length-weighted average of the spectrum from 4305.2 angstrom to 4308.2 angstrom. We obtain 5.28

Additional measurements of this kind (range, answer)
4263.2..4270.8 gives 5.01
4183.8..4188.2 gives 5.13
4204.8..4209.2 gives 4.7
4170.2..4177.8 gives 5.16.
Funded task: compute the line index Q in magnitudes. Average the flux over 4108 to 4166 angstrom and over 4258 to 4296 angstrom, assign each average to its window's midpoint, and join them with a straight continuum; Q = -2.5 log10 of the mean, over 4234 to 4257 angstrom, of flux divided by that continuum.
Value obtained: 0.03 mag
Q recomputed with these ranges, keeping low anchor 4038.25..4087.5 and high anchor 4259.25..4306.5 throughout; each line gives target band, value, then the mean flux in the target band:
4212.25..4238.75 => 0.068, 4.85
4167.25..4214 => 0.050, 4.95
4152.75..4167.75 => 0.059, 4.93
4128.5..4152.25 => 0.024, 5.1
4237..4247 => 0.031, 5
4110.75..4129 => -0.049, 5.47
